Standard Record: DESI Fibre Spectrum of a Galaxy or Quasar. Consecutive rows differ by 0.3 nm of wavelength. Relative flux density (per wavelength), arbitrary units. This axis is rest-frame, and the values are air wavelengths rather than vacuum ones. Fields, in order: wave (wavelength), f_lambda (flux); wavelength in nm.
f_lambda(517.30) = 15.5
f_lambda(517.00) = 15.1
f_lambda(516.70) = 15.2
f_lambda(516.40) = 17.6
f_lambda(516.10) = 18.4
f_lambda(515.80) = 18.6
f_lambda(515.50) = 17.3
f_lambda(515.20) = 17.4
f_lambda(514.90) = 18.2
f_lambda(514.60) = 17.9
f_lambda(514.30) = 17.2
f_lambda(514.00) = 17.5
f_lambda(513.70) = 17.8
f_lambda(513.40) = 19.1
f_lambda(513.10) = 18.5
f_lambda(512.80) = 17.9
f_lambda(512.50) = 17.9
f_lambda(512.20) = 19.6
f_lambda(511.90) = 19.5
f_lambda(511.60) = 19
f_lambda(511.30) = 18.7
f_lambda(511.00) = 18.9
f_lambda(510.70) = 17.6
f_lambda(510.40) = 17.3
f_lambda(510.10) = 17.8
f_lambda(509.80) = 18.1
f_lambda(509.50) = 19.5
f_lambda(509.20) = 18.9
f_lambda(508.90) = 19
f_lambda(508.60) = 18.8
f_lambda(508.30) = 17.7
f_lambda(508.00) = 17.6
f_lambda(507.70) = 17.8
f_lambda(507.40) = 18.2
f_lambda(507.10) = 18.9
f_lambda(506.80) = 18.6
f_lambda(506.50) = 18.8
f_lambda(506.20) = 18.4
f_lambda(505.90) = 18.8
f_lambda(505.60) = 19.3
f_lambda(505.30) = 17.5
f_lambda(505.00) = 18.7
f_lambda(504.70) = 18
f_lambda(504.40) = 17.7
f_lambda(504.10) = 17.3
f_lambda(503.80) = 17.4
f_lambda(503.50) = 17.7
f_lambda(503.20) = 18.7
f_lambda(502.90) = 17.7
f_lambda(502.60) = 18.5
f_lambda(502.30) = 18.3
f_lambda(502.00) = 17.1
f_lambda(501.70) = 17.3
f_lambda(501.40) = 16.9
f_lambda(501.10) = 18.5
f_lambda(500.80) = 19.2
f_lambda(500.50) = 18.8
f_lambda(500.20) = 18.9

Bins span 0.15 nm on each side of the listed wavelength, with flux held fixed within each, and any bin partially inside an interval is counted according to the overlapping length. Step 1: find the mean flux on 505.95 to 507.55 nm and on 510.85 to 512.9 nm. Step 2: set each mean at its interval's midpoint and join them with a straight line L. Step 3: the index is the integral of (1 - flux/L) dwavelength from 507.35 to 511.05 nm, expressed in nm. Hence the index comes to 0.092 nm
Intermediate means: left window 18.6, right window 18.8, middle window 18.2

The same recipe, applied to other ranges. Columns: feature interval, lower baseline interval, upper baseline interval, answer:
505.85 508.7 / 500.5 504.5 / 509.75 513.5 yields -0.02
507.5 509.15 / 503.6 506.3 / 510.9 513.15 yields 0.02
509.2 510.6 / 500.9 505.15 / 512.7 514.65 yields -0.02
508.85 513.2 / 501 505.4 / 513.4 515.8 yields -0.18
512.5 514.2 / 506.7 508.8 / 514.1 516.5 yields -0.02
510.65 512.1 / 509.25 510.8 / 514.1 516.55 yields -0.06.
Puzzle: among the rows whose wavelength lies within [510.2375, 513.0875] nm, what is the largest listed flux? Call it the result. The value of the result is 19.6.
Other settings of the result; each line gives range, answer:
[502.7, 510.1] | 19.5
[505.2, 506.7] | 19.3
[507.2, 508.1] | 18.2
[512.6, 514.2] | 19.1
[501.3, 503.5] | 18.7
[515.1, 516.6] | 18.6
